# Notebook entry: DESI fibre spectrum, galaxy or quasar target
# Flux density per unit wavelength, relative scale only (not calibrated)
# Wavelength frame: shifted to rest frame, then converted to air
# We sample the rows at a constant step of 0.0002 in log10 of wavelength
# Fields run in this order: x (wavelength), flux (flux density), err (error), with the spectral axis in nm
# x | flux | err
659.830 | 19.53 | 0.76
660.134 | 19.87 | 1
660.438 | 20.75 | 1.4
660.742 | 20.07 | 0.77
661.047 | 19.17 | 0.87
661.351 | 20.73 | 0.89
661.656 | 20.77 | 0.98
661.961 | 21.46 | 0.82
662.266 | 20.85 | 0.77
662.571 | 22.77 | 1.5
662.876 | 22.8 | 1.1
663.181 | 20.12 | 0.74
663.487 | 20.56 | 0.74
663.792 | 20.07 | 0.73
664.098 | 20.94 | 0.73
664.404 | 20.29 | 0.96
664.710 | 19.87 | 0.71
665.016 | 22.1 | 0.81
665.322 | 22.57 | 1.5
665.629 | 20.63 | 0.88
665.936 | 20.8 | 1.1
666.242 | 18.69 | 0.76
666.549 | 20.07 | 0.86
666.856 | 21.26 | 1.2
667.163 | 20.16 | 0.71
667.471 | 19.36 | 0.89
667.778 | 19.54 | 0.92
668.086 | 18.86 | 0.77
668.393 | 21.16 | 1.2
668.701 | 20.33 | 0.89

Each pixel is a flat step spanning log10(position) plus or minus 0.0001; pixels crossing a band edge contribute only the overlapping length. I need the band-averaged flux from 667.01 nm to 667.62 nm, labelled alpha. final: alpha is 19.7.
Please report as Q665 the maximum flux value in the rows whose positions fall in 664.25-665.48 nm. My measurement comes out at 22.57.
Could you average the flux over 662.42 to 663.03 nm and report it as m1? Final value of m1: 22.8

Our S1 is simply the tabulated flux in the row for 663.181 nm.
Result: 20.12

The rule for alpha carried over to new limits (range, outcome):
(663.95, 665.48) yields 21.2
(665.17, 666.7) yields 20.5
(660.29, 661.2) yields 20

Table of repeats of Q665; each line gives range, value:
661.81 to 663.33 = 22.8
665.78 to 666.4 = 20.8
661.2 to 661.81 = 20.77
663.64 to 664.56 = 20.94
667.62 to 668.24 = 19.54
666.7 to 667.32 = 21.26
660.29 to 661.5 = 20.75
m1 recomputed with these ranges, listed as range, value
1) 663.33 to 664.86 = 20.3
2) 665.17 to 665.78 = 21.6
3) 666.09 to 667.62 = 19.9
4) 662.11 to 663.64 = 21.4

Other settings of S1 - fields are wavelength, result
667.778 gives 19.54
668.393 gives 21.16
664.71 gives 19.87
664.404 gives 20.29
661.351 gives 20.73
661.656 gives 20.77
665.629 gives 20.63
